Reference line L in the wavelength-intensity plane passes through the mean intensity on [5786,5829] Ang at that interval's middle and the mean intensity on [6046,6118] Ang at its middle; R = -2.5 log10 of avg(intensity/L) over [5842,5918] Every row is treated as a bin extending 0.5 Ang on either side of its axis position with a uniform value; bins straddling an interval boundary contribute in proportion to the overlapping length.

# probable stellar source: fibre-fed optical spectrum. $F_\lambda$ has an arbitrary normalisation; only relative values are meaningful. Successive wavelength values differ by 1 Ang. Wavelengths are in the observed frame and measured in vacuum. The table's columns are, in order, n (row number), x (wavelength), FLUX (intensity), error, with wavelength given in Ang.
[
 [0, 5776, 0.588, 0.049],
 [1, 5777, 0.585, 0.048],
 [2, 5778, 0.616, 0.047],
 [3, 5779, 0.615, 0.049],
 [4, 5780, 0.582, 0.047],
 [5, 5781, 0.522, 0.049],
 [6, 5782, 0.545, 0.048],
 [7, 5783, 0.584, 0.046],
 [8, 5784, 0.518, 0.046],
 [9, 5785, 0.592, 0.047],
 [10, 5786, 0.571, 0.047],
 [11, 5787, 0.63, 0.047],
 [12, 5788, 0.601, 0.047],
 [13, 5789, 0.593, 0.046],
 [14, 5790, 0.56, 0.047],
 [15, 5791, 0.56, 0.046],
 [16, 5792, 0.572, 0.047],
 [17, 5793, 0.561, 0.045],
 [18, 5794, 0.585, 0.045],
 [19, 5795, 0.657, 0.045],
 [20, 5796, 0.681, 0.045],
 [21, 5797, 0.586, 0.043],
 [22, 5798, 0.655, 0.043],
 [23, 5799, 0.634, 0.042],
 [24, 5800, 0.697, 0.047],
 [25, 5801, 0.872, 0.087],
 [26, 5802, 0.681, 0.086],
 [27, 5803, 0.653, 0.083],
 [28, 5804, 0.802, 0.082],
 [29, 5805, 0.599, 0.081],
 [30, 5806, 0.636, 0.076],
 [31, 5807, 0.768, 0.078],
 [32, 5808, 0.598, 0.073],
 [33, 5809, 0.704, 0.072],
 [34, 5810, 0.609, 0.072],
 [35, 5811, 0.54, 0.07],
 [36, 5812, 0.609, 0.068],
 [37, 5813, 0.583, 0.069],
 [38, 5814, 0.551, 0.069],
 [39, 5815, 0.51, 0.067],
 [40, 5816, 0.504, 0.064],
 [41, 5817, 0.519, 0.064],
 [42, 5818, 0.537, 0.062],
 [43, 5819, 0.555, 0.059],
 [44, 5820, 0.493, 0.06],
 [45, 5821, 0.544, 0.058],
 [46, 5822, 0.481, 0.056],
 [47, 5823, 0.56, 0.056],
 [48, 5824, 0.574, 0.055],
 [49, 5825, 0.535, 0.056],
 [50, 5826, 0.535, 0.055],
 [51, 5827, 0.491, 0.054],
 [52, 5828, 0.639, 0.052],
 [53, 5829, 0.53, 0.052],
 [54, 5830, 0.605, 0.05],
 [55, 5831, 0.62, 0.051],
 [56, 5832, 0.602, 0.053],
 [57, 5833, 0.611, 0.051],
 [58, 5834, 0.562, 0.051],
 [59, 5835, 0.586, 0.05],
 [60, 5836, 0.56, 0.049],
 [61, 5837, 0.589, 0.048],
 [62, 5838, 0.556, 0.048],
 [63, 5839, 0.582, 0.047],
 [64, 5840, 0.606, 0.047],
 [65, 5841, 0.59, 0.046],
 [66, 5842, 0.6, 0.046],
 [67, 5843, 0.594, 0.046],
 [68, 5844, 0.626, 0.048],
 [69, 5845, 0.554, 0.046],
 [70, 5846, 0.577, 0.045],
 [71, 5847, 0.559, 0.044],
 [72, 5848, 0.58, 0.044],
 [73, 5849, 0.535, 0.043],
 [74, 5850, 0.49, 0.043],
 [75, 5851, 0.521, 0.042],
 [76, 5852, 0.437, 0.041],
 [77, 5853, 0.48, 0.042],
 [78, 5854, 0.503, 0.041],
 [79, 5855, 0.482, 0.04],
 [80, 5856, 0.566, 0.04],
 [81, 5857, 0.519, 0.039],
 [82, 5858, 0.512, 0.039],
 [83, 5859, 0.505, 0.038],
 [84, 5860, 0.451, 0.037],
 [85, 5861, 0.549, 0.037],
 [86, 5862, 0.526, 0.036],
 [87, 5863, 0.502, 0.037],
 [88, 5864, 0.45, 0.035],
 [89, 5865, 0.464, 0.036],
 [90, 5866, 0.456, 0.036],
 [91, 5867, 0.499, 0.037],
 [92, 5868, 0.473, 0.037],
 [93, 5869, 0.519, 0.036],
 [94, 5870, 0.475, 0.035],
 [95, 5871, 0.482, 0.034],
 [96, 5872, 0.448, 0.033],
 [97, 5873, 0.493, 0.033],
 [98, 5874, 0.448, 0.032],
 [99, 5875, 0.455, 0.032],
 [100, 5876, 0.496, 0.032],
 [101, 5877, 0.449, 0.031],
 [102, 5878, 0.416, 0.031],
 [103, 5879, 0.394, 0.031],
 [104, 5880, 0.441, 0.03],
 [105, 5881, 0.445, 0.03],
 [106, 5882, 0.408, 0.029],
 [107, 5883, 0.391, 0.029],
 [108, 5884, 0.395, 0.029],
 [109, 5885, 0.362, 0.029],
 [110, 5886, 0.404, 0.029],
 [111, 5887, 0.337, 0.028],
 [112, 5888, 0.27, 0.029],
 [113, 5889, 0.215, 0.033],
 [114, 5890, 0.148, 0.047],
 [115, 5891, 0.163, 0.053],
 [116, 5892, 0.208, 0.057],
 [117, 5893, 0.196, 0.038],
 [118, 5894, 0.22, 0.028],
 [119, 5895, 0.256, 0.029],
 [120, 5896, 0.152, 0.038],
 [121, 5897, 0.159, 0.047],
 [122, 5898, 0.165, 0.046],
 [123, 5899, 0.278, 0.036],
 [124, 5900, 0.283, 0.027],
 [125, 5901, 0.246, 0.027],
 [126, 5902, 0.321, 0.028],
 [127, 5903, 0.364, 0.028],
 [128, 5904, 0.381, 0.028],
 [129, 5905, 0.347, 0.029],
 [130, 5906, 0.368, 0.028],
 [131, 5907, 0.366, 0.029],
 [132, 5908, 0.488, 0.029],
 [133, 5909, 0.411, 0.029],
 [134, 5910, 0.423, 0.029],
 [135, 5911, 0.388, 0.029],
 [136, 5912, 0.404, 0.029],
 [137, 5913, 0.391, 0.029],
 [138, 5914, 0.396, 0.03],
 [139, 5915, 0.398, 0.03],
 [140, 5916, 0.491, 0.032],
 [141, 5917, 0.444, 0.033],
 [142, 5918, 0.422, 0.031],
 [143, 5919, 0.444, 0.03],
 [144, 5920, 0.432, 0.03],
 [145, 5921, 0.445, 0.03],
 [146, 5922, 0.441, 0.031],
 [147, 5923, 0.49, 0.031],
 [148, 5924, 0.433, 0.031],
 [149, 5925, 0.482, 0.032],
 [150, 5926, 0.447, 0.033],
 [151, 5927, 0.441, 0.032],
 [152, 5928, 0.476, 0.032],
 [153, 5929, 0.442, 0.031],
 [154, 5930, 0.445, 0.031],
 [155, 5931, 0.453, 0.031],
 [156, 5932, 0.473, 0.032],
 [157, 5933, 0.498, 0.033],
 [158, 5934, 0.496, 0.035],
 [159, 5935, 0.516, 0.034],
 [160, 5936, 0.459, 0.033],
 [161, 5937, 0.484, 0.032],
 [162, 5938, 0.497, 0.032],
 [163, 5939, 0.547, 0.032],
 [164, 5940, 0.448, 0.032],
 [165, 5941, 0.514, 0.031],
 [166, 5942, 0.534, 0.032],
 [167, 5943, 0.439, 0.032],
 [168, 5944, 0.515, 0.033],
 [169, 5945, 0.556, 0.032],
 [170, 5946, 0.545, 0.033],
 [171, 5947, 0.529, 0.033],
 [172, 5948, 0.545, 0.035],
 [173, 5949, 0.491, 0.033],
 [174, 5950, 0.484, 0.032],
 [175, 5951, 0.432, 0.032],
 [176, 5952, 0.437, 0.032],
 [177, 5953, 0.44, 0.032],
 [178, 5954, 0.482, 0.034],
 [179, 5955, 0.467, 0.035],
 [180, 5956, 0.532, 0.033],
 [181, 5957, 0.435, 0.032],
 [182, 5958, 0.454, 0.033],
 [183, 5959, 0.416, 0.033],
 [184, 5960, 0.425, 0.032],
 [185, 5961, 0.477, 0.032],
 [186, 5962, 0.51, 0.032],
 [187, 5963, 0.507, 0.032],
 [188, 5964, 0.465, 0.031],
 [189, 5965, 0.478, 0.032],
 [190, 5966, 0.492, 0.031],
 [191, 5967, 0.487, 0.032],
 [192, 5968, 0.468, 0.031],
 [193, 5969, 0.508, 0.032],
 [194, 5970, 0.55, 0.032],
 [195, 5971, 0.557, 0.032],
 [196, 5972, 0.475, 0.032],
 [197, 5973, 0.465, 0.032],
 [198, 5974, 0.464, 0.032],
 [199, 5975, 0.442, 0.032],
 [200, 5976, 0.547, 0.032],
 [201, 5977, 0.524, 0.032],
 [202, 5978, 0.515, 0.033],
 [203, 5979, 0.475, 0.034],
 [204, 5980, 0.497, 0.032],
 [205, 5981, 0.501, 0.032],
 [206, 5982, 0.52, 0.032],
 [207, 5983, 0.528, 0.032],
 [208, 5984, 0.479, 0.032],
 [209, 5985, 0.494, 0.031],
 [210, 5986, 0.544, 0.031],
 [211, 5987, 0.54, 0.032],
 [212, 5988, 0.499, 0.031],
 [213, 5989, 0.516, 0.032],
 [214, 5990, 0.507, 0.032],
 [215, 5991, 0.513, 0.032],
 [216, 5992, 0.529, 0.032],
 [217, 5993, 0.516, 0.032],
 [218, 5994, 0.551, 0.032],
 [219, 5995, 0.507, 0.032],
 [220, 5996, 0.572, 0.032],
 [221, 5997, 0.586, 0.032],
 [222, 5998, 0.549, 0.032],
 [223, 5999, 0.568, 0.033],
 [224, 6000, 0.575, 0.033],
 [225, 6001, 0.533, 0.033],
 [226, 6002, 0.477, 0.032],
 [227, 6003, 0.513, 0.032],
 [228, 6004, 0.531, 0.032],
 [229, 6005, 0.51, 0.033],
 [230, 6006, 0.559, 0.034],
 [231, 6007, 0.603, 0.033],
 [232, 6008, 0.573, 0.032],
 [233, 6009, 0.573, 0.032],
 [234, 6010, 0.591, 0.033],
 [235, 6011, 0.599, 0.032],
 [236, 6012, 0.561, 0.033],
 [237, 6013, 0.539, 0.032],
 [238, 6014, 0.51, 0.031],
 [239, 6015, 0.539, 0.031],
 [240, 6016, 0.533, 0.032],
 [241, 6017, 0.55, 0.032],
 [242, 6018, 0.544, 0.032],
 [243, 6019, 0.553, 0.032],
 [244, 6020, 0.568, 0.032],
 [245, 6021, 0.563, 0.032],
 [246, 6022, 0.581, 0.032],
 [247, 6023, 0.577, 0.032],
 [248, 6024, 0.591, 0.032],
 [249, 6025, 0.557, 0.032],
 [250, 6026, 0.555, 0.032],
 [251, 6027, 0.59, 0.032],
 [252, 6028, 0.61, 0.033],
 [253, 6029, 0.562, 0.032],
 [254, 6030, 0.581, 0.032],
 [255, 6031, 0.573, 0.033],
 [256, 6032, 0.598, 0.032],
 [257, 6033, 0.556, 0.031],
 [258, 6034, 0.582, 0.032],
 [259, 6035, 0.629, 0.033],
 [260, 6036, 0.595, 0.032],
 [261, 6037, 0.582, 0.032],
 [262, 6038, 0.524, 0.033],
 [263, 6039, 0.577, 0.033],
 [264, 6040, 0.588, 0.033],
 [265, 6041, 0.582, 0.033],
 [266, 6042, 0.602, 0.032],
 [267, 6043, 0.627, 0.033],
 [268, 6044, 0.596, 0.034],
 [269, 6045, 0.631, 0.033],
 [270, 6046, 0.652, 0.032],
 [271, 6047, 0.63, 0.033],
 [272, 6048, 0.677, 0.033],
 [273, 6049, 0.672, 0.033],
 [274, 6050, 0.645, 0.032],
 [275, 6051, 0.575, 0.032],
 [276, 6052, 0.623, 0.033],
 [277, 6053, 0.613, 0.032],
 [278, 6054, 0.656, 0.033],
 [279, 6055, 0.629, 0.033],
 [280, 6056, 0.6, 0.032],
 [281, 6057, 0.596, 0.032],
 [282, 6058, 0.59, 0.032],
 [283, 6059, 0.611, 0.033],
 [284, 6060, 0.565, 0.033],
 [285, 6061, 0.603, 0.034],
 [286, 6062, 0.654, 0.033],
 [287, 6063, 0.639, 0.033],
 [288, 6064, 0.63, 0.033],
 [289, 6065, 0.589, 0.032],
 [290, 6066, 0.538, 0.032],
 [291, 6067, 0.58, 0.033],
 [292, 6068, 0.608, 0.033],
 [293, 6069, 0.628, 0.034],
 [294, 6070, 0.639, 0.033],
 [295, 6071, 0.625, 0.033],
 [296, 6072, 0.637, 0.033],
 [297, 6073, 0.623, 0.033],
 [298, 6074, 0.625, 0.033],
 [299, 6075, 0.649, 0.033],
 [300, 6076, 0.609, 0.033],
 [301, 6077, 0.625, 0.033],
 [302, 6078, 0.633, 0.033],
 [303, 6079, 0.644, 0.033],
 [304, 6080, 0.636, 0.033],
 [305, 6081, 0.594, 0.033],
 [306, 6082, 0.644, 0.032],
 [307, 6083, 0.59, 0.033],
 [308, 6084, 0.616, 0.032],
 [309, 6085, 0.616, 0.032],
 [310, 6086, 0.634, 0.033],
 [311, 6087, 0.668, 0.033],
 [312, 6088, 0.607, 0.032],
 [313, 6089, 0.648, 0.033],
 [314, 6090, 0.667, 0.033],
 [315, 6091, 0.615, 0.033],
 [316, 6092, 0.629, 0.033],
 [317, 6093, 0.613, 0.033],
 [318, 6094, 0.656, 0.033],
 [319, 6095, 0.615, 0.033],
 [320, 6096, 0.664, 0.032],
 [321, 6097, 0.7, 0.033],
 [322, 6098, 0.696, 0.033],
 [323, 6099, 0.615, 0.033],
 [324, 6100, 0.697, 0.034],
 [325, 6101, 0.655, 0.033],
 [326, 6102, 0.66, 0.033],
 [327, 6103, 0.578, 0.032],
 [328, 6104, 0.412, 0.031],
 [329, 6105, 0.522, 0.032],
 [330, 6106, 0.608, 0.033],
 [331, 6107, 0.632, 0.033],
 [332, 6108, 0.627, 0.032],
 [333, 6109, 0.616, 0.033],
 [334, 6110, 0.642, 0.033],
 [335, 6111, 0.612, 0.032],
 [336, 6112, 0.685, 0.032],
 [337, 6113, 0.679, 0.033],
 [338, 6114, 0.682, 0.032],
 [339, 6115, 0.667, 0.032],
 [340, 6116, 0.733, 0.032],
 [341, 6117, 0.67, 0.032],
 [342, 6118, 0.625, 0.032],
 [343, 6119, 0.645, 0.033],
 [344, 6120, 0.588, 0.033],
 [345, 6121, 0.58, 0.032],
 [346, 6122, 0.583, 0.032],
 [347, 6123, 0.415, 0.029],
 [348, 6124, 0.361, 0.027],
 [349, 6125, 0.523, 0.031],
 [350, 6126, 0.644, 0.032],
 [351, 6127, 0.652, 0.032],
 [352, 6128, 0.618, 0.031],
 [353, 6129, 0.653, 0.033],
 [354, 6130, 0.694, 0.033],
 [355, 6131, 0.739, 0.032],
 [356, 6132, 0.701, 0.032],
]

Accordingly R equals 0.41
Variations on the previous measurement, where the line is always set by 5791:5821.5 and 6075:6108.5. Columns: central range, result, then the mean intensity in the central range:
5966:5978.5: 0.236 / 0.5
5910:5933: 0.370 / 0.441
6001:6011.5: 0.130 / 0.552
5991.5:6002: 0.143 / 0.545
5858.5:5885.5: 0.323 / 0.459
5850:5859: 0.224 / 0.502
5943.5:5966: 0.272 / 0.483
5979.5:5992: 0.210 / 0.512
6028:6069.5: 0.034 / 0.605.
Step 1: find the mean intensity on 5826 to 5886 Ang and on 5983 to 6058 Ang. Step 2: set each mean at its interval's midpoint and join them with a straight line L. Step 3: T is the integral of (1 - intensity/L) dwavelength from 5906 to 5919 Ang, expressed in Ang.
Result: 2.80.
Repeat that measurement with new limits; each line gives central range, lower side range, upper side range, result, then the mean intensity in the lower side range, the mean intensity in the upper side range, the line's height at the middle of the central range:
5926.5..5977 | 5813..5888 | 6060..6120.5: 6.79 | 0.511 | 0.628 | 0.561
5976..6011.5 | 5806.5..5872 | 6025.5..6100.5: 3.67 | 0.546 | 0.617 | 0.595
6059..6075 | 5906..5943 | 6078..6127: -0.74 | 0.453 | 0.619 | 0.586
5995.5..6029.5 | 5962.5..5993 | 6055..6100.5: -0.81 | 0.503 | 0.626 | 0.546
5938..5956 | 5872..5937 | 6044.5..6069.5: -1.92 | 0.383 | 0.617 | 0.448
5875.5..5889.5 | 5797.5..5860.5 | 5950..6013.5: 4.21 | 0.577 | 0.511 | 0.554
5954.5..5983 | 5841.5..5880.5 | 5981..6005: 1.86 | 0.501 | 0.527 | 0.522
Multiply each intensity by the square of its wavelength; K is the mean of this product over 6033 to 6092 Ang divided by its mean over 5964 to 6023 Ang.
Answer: 1.2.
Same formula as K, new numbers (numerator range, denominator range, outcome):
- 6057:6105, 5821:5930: 1.49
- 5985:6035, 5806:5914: 1.25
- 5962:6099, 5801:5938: 1.29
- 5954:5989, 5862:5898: 1.36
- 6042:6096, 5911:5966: 1.39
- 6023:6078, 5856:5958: 1.50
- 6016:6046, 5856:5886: 1.32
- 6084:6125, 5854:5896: 1.63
